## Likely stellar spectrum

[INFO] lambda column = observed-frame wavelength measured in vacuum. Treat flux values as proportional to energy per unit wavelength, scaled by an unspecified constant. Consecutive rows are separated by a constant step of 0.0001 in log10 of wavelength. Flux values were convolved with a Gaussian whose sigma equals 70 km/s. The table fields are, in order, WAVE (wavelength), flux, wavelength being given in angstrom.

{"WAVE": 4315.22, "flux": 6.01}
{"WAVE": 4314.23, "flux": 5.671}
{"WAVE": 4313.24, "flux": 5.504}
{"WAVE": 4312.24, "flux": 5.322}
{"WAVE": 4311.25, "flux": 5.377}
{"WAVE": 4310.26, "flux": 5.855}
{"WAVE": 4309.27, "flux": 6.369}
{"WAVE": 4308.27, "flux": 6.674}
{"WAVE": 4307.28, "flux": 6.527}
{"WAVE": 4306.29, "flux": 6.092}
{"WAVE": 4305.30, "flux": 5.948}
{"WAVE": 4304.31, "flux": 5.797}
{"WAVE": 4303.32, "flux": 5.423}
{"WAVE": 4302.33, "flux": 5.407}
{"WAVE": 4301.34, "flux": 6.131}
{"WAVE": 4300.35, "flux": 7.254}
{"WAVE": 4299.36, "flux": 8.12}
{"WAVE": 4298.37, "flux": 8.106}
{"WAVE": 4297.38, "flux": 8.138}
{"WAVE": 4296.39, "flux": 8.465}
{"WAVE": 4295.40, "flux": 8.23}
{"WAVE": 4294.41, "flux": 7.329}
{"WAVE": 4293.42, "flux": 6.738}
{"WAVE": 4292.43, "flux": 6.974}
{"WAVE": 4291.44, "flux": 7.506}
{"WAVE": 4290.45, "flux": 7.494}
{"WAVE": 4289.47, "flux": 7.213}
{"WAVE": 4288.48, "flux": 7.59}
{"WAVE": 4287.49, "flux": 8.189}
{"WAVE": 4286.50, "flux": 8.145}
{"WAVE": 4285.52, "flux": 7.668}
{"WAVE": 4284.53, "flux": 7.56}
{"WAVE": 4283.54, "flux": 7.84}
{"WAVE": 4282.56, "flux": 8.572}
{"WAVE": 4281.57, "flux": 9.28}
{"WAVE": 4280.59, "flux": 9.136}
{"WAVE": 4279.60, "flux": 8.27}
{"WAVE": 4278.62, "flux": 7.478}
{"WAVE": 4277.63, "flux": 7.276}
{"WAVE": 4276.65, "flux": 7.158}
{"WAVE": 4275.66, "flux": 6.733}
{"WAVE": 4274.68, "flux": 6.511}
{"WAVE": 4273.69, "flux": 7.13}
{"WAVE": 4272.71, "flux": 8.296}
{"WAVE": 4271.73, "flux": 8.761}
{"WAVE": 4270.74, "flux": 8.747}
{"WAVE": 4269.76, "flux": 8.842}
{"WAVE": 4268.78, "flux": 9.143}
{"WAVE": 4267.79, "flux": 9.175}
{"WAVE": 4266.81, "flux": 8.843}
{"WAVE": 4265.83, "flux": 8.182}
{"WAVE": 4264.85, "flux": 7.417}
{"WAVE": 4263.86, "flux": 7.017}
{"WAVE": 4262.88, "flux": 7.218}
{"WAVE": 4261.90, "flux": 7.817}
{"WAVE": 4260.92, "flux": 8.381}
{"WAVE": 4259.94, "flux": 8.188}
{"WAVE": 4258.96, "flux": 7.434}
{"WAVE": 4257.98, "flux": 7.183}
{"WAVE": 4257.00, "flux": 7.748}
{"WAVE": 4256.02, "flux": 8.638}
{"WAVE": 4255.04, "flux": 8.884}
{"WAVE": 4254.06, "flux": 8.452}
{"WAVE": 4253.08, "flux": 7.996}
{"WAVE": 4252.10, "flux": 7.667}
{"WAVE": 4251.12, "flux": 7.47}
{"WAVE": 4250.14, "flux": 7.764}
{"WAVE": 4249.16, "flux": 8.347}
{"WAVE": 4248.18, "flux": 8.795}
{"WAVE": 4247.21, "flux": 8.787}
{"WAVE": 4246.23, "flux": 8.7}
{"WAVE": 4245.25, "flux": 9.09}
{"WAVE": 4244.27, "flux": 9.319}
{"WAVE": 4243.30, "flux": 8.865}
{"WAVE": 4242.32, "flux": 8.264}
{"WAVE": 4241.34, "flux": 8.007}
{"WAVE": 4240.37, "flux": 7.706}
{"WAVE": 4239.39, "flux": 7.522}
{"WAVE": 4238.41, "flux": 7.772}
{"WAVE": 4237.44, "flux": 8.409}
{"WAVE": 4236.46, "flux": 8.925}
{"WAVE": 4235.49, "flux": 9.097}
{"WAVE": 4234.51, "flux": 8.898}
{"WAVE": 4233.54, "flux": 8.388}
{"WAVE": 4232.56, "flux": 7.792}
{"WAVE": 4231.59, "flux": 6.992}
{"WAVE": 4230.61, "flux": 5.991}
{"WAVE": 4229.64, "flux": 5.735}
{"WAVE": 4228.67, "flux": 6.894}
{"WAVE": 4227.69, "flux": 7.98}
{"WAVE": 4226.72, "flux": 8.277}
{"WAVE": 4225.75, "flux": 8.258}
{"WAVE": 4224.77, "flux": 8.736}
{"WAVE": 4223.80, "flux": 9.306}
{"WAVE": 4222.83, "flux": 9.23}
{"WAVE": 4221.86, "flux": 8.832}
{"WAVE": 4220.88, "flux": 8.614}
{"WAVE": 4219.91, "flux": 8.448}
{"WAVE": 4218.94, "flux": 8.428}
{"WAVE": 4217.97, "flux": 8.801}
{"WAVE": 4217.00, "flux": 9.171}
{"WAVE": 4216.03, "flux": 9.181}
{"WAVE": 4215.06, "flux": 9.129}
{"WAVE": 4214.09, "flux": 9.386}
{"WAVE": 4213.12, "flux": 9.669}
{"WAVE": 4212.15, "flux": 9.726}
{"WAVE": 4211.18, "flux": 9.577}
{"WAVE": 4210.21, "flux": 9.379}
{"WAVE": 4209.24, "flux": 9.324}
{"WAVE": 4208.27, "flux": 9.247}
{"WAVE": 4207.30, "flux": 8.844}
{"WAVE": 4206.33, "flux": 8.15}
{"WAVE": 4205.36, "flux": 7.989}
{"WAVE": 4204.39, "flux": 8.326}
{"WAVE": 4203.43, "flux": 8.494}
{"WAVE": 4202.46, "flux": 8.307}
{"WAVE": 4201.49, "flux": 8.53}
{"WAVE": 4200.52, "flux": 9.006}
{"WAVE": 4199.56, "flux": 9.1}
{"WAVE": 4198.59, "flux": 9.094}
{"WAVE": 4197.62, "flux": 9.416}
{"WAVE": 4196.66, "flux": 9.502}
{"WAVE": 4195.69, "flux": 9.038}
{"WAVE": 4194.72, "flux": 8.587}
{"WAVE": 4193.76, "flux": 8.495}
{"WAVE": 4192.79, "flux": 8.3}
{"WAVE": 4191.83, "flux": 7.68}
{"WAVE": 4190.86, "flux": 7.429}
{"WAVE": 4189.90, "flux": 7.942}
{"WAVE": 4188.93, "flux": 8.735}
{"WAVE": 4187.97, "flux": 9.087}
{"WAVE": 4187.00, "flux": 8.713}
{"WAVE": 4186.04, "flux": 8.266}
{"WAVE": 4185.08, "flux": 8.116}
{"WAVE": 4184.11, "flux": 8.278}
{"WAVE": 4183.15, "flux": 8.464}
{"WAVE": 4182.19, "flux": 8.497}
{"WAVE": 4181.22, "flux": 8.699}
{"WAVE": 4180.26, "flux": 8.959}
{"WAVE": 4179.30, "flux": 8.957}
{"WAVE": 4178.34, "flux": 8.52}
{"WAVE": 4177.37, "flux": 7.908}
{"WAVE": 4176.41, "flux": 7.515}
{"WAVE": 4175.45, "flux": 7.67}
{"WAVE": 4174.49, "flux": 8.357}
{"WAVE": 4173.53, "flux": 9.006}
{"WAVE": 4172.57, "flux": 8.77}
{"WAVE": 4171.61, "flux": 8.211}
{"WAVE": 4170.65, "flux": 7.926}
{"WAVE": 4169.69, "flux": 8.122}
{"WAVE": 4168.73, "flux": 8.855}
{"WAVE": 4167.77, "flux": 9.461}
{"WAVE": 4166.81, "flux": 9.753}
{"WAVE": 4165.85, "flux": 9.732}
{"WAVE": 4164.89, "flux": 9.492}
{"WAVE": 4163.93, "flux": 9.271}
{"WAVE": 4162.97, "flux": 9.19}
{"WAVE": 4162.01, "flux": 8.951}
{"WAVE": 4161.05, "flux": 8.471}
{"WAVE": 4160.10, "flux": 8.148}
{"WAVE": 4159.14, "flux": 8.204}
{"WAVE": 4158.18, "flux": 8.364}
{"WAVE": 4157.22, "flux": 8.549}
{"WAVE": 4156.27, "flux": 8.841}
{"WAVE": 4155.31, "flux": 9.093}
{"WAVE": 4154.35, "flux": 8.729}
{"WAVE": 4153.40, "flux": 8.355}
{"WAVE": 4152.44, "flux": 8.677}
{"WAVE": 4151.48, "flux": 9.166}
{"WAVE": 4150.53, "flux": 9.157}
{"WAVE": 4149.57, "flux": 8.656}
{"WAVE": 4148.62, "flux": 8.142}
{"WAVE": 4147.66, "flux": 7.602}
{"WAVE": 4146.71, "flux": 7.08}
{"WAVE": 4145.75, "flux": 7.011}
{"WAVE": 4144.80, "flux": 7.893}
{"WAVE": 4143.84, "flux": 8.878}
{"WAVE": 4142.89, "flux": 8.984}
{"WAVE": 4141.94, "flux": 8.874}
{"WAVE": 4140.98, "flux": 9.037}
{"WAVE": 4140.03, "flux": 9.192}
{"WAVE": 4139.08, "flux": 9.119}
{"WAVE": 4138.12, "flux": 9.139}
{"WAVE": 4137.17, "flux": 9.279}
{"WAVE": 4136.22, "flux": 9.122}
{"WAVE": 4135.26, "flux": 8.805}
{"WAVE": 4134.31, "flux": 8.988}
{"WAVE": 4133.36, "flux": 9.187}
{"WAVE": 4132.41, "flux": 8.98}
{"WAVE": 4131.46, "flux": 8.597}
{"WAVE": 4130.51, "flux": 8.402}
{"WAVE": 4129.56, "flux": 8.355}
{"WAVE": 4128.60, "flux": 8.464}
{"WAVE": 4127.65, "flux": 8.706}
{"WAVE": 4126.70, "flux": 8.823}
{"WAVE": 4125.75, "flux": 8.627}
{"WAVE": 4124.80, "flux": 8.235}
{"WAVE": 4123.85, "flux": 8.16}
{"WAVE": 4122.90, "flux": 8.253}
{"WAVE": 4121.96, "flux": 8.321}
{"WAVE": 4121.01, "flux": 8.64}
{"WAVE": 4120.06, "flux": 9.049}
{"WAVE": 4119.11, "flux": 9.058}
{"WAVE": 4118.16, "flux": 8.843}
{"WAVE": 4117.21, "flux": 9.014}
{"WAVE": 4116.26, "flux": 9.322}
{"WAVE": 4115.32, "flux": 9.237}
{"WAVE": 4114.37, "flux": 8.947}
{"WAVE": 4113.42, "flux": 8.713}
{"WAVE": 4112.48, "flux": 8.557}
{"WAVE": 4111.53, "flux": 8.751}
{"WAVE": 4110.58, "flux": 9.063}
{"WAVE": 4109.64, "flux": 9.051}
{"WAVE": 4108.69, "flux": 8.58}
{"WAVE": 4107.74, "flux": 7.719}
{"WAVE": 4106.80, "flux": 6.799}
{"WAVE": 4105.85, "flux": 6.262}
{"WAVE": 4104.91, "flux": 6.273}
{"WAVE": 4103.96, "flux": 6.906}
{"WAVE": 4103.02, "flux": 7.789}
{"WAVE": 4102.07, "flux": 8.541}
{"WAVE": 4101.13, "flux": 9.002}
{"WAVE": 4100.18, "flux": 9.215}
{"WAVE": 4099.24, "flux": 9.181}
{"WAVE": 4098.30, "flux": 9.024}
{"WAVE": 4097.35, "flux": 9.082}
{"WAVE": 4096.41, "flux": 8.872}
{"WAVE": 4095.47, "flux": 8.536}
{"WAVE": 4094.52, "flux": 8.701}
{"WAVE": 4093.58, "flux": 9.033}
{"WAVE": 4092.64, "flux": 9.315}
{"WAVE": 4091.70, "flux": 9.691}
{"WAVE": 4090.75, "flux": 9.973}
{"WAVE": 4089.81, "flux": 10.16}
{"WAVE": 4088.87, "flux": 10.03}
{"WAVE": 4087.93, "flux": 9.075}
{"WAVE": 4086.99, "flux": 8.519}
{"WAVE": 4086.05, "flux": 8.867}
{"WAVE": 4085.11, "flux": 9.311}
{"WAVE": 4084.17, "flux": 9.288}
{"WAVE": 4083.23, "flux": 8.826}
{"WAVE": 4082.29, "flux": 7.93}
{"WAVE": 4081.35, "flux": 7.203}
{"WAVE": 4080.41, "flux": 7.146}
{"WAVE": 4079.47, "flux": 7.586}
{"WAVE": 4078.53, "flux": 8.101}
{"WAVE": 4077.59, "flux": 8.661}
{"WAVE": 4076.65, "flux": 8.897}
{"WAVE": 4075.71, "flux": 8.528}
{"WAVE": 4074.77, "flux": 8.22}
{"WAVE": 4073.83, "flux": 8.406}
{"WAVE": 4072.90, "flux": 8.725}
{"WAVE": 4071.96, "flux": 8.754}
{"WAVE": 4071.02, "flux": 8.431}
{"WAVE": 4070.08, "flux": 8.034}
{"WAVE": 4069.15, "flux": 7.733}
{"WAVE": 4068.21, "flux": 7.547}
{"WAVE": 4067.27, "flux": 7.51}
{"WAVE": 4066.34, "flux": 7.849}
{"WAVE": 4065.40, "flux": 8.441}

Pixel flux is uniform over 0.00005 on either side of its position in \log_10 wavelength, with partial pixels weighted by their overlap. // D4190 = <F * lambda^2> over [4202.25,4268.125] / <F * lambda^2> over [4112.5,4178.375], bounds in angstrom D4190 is 1.01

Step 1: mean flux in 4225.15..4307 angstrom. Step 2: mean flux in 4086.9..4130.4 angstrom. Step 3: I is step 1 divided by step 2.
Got 0.90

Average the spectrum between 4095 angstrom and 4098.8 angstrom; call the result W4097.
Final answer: 8.89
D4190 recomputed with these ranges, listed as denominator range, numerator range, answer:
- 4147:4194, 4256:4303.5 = 0.96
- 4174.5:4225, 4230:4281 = 0.95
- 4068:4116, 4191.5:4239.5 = 1.07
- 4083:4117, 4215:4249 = 1.02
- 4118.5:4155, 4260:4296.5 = 0.98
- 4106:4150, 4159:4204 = 1.03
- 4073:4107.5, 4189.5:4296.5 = 1.04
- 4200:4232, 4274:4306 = 0.90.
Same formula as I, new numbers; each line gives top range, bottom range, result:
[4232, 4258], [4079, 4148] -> 0.97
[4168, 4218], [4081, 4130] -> 1.00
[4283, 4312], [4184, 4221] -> 0.80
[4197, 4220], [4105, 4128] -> 1.05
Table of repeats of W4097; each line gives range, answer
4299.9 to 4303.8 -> 6.04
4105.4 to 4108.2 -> 6.93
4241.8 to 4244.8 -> 8.81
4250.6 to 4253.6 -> 7.71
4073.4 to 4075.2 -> 8.3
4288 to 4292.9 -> 7.36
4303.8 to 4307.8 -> 6.1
